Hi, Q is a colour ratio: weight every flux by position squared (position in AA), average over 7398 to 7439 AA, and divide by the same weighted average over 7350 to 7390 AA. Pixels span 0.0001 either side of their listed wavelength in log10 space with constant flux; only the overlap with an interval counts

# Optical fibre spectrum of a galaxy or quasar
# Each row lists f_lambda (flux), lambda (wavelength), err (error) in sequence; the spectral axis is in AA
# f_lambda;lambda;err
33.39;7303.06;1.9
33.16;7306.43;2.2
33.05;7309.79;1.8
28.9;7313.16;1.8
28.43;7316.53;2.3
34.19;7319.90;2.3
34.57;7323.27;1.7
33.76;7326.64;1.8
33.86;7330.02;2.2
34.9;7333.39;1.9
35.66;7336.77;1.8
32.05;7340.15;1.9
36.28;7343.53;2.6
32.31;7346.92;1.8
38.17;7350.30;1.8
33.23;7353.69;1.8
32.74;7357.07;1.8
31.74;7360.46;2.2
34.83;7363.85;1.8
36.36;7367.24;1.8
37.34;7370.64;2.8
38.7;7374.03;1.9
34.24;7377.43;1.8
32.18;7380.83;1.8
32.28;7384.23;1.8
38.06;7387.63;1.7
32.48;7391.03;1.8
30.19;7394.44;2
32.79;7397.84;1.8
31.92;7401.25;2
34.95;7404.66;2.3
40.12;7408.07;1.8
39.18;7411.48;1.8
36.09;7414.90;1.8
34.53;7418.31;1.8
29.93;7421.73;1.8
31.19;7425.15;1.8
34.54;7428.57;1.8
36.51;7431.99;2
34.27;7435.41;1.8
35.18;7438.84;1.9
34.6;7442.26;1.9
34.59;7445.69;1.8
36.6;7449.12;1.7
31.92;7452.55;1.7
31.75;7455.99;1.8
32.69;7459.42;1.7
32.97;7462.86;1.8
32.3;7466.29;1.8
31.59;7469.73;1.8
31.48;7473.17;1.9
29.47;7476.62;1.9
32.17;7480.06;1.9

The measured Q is 1.0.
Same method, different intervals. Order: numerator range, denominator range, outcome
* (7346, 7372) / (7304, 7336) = 1.07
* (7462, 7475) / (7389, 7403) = 1.02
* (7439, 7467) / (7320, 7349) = 1.01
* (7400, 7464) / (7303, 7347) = 1.07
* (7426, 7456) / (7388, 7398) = 1.07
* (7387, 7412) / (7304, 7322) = 1.12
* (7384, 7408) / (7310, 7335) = 1.05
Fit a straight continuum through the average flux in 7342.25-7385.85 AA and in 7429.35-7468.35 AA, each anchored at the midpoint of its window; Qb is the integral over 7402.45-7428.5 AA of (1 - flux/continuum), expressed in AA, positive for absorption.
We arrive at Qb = -0.63 AA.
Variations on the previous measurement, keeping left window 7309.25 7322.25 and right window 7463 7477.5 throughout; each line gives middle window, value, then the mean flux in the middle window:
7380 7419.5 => -4.13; 34.6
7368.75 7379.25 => -1.82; 36.7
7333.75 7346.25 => -1.32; 34.5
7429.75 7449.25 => -2.32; 35.2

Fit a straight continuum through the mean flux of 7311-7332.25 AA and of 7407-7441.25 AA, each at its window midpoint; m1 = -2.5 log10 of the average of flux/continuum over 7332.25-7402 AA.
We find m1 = -0.022 mag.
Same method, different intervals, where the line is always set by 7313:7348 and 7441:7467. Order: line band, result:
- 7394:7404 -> 0.04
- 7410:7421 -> -0.08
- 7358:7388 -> -0.05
